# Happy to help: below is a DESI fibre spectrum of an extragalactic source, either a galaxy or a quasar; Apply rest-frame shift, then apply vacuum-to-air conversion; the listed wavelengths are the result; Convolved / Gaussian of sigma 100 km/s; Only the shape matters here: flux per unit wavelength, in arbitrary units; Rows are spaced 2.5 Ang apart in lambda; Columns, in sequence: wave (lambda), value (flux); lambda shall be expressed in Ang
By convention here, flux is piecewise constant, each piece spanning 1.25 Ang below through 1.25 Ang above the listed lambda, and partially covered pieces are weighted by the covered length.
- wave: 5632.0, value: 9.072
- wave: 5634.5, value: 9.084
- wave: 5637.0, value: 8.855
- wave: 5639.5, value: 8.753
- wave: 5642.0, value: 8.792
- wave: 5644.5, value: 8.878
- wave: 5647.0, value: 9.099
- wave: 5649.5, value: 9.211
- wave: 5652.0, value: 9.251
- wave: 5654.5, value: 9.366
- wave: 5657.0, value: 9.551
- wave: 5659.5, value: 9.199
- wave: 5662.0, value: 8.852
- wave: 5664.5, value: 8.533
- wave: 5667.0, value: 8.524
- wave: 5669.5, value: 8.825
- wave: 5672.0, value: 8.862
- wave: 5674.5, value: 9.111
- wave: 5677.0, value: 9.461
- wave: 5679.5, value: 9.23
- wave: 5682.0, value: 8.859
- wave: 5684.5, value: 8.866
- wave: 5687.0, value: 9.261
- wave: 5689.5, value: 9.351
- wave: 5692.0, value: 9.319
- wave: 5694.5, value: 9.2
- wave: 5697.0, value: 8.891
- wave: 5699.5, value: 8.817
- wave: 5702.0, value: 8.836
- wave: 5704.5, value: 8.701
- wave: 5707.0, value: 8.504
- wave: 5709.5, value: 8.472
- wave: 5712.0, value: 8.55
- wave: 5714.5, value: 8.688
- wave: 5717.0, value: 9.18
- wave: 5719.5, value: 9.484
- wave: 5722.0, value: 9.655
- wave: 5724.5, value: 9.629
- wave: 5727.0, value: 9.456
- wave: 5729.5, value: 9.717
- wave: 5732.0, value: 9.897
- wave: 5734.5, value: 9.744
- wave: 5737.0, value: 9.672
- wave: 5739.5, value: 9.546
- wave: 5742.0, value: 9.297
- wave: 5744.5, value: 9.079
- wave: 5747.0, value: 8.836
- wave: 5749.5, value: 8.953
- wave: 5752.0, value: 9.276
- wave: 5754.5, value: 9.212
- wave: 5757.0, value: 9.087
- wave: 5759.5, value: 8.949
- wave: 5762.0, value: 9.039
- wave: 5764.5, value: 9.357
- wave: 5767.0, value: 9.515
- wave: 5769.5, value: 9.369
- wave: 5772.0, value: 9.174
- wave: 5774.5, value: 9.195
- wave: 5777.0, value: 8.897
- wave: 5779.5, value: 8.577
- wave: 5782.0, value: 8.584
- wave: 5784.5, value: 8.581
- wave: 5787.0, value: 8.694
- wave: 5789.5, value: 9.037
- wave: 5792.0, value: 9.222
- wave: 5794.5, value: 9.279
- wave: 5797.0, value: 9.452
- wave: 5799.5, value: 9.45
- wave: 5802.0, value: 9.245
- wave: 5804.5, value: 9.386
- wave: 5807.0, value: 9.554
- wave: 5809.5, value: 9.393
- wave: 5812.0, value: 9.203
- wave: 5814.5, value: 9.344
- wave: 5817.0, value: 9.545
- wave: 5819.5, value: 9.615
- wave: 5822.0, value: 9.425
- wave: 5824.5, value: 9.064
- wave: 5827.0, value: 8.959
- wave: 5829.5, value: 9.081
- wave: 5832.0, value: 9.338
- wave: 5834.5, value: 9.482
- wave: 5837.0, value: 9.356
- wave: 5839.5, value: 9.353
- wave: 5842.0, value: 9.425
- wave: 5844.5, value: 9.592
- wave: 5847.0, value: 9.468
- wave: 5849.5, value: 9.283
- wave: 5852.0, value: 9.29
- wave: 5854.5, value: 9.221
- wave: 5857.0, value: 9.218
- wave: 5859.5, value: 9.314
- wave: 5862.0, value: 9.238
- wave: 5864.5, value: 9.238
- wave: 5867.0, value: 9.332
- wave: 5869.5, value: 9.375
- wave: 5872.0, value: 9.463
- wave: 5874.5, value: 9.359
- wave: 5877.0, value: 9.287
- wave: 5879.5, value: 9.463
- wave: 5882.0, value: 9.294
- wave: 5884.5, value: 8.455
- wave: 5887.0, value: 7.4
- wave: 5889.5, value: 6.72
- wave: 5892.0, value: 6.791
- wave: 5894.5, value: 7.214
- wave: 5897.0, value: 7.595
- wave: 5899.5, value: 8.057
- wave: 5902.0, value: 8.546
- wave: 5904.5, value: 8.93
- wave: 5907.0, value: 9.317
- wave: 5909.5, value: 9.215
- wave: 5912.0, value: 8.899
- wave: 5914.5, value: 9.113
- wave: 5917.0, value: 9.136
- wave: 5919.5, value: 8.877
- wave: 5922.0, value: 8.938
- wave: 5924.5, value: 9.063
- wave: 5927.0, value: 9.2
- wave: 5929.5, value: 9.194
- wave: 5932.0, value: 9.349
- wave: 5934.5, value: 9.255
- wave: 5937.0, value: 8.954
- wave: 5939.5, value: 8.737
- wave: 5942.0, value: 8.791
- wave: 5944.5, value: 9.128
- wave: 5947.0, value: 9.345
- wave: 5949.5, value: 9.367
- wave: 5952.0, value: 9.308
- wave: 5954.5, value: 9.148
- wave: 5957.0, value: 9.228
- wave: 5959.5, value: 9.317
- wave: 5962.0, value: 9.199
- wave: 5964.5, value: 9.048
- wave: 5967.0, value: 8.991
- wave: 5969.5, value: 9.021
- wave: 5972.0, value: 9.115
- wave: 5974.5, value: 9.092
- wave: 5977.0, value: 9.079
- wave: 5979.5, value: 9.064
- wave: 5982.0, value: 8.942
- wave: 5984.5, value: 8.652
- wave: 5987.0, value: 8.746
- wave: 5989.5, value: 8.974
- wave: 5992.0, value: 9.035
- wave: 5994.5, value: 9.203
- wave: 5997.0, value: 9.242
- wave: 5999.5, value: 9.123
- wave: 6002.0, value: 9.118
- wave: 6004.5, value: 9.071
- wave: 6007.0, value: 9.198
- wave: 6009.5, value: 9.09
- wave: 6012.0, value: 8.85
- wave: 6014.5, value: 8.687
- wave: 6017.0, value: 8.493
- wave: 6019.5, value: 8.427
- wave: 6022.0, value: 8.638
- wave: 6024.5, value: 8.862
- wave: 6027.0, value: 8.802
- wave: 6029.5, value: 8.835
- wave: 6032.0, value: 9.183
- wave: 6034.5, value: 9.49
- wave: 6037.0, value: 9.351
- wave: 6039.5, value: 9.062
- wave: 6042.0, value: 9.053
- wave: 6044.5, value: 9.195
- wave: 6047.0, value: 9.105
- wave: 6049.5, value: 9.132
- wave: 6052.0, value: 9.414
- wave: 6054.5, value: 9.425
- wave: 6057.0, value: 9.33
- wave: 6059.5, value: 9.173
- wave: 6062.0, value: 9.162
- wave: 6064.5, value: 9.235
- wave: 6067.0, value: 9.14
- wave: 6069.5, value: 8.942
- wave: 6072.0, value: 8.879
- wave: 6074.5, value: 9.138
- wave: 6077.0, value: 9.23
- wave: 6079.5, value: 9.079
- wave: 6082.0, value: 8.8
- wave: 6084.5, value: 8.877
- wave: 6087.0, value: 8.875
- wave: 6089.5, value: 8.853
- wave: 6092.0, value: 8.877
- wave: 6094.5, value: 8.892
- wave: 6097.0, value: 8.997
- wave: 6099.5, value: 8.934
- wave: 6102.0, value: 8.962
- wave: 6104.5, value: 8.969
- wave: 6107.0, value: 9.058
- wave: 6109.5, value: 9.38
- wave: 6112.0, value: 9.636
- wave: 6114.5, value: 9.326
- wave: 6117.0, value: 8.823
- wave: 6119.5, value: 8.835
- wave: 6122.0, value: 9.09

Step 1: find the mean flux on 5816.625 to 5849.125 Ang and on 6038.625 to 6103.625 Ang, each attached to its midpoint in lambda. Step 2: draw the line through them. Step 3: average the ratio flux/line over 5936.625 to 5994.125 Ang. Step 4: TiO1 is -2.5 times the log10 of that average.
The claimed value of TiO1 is 0.02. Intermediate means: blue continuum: 9.35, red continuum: 9.07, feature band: 9.06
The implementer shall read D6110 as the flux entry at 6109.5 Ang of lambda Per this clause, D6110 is 9.38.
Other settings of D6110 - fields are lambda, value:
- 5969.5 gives 9.021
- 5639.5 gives 8.753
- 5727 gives 9.456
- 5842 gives 9.425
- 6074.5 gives 9.138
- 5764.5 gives 9.357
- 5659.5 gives 9.199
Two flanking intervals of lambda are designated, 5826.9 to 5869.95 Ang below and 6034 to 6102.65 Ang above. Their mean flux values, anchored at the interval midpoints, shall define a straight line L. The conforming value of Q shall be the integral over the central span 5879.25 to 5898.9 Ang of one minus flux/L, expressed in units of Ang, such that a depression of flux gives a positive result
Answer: 3.1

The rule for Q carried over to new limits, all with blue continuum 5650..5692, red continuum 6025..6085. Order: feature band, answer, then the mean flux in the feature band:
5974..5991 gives 0.3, 8.93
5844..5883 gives -1.0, 9.34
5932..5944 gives 0.2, 8.99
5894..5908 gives 1.2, 8.31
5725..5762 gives -1.0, 9.33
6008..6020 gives 0.5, 8.74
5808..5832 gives -0.5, 9.3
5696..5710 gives 0.6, 8.71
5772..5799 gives 0.3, 8.98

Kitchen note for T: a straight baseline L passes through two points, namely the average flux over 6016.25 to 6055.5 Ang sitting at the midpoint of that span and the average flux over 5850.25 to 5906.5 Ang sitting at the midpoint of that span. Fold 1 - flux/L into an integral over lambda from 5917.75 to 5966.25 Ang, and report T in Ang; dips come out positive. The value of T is -1.7 Ang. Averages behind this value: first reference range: 8.69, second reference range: 9.03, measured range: 9.13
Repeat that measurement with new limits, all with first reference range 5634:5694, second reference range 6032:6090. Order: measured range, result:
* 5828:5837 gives -0.2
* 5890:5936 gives 2.2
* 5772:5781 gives 0.1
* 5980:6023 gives 1.0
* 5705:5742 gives -0.9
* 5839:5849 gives -0.4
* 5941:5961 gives -0.2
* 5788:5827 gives -1.1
